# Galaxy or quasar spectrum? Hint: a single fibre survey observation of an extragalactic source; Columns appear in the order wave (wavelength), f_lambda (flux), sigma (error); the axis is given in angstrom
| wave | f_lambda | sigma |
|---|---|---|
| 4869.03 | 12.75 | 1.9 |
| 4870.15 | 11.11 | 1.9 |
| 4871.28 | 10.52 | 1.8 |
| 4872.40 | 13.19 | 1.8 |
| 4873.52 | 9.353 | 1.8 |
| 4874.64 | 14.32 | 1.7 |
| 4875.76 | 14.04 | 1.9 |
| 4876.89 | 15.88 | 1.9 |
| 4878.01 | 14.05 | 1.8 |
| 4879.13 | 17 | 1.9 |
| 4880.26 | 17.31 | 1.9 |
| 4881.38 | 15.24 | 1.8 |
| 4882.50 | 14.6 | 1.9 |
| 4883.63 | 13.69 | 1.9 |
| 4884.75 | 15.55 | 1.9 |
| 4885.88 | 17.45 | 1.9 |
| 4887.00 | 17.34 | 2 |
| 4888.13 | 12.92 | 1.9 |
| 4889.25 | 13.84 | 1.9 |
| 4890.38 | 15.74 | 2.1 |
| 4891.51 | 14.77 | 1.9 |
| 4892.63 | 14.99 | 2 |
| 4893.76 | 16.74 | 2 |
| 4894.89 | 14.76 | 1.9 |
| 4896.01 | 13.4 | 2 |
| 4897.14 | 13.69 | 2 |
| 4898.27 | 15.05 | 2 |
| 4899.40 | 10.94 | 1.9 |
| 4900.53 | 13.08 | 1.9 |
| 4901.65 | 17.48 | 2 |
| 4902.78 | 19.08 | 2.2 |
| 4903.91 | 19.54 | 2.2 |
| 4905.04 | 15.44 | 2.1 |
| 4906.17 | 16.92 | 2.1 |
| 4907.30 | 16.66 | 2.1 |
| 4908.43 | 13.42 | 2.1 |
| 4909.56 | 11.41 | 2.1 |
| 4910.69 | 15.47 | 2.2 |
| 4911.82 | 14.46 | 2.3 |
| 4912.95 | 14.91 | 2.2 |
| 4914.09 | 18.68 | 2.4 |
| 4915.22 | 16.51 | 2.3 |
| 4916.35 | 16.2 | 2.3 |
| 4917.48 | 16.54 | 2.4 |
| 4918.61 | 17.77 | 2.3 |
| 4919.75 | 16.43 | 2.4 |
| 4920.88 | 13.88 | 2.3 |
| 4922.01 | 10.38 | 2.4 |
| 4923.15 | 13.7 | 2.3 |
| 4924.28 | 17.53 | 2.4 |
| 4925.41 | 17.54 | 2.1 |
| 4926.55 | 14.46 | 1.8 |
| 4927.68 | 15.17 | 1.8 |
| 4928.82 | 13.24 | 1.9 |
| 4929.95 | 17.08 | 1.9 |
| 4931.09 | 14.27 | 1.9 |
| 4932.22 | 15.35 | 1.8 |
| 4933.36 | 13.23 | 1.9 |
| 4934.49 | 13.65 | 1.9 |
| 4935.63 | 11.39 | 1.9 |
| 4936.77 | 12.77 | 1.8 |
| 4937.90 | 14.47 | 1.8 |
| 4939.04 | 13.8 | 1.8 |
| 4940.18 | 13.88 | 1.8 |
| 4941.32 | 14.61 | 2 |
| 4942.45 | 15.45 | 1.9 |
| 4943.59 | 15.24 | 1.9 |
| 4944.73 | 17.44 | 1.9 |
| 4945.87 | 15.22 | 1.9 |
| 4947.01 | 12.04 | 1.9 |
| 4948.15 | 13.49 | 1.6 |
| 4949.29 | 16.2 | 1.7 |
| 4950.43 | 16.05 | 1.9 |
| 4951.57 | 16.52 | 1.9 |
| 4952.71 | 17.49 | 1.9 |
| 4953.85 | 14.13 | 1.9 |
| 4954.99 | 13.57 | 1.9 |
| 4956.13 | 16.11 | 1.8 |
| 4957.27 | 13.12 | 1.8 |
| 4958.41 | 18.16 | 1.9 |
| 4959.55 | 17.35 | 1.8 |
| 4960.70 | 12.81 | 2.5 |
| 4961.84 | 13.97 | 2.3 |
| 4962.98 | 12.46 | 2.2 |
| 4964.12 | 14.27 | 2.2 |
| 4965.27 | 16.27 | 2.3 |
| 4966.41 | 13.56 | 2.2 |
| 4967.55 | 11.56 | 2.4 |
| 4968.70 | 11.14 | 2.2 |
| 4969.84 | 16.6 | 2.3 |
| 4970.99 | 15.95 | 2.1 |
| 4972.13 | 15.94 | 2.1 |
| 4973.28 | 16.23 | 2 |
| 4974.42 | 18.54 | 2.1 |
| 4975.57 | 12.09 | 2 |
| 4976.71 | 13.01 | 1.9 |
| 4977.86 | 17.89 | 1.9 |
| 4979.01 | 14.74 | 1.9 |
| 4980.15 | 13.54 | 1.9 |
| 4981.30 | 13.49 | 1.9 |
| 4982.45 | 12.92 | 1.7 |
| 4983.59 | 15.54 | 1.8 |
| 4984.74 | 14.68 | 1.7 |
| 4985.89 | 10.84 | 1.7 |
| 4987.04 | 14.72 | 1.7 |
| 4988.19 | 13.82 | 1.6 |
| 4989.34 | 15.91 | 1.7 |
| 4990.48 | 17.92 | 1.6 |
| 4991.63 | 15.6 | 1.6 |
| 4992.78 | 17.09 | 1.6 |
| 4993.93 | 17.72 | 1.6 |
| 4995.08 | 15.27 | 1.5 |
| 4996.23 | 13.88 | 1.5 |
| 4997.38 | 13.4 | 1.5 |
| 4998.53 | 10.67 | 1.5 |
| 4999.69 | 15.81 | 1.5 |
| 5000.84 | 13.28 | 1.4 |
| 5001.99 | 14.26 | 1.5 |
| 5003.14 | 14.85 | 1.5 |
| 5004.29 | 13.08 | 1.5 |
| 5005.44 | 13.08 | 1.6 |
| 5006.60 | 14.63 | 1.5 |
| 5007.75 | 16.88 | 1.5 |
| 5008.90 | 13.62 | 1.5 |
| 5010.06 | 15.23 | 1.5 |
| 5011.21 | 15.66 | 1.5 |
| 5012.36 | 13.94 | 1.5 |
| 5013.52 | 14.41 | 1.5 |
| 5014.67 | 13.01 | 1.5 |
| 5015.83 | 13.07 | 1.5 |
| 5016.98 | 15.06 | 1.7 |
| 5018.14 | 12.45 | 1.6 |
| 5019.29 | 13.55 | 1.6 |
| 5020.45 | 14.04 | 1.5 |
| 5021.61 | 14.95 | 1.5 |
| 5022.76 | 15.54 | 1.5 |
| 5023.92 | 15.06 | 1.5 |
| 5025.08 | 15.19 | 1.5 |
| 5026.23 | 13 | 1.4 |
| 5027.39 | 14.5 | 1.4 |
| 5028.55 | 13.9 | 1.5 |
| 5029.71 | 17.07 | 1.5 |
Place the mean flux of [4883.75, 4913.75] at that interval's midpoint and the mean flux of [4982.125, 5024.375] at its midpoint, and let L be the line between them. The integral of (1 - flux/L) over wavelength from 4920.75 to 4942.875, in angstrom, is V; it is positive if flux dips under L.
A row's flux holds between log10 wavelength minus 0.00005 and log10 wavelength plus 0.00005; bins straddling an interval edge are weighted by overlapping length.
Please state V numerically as 1.0 angstrom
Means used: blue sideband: 15.2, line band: 14.3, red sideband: 14.5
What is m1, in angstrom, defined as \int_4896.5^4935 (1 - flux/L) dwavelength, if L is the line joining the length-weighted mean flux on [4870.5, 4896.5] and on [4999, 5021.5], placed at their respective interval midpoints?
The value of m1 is -2.0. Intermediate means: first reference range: 14.6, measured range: 15.3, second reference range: 14.2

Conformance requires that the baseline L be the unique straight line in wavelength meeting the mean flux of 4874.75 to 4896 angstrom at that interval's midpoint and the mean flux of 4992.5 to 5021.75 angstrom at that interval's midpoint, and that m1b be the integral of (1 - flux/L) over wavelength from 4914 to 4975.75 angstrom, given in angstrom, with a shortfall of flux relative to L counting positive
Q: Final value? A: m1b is -0.6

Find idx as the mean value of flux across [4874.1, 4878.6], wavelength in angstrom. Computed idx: 14.6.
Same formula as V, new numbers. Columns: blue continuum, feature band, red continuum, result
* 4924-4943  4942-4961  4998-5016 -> -1.2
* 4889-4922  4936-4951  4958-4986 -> 0.3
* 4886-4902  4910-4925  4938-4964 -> -0.8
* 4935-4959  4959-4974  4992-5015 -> 0.2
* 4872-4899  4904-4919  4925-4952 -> -1.1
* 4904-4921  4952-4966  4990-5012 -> 0.3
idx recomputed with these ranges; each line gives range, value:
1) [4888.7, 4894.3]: 15.2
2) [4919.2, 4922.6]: 13.5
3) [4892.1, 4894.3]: 15.8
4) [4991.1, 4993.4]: 16.4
